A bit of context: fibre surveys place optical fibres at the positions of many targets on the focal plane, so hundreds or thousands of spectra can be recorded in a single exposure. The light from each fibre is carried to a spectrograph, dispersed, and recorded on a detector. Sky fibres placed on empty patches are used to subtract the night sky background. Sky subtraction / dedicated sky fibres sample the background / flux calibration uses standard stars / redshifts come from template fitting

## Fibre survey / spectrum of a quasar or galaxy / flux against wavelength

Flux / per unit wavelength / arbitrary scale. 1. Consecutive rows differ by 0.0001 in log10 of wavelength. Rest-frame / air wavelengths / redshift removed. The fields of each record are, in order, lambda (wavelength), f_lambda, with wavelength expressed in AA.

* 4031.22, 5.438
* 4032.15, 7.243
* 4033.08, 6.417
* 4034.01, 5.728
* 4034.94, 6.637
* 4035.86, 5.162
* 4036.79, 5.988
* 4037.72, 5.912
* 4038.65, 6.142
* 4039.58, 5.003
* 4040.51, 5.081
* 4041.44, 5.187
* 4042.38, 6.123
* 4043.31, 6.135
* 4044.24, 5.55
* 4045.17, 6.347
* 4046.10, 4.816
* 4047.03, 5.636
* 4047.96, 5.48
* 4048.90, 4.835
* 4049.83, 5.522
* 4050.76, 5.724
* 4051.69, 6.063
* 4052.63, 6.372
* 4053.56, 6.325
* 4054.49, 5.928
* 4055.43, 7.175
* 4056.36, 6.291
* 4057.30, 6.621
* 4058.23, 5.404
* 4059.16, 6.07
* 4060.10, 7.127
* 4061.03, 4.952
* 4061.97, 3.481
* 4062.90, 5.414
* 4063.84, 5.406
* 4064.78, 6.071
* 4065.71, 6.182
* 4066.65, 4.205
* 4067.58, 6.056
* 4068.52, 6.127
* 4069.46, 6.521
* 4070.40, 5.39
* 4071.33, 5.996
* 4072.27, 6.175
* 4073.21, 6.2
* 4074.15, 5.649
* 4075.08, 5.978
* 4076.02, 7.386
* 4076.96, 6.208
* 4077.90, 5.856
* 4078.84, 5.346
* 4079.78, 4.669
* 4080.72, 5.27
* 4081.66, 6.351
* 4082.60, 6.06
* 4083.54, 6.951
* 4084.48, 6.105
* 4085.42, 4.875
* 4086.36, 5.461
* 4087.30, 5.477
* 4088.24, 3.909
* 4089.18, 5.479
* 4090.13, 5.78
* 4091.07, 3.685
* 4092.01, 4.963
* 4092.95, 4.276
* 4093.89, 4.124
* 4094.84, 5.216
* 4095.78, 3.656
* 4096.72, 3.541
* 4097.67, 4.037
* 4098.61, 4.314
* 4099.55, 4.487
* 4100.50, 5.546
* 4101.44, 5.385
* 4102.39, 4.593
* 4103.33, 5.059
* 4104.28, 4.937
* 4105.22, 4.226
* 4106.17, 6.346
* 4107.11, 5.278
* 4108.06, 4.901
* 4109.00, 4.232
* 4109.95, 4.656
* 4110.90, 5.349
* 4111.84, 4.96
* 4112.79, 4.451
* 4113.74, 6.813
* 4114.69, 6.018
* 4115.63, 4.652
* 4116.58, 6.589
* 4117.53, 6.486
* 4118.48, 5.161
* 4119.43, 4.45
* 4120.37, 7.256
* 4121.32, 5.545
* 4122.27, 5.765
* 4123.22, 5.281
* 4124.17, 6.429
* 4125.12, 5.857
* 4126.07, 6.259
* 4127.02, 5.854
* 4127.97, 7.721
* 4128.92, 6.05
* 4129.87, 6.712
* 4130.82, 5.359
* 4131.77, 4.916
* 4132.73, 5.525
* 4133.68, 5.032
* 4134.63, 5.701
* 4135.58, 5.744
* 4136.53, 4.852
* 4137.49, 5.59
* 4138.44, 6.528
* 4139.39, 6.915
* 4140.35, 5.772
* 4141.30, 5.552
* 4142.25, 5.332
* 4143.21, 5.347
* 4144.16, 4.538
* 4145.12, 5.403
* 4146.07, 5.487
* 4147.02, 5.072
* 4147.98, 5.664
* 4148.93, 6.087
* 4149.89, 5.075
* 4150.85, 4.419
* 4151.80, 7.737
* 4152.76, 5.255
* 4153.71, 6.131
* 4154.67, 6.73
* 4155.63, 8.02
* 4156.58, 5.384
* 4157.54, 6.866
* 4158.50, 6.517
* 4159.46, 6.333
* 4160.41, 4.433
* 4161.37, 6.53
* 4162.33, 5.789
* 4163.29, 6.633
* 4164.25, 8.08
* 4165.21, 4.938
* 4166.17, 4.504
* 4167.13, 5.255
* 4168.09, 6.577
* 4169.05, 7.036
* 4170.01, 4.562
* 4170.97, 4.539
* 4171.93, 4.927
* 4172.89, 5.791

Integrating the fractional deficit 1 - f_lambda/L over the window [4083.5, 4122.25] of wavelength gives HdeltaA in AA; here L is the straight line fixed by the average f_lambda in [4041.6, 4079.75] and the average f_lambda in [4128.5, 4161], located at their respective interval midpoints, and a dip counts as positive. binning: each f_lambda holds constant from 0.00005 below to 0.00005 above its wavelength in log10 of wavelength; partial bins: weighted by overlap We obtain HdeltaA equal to 4.75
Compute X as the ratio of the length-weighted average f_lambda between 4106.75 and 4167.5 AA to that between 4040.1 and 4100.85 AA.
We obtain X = 1.0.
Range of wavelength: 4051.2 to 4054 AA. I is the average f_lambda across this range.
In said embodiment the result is 6.25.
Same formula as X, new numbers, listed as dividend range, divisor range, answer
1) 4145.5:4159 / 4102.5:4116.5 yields 1.17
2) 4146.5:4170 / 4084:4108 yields 1.24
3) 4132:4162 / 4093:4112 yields 1.22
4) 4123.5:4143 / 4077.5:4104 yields 1.17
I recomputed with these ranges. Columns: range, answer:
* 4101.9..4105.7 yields 4.7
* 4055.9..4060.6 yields 6.3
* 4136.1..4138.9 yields 5.66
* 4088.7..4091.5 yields 4.99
